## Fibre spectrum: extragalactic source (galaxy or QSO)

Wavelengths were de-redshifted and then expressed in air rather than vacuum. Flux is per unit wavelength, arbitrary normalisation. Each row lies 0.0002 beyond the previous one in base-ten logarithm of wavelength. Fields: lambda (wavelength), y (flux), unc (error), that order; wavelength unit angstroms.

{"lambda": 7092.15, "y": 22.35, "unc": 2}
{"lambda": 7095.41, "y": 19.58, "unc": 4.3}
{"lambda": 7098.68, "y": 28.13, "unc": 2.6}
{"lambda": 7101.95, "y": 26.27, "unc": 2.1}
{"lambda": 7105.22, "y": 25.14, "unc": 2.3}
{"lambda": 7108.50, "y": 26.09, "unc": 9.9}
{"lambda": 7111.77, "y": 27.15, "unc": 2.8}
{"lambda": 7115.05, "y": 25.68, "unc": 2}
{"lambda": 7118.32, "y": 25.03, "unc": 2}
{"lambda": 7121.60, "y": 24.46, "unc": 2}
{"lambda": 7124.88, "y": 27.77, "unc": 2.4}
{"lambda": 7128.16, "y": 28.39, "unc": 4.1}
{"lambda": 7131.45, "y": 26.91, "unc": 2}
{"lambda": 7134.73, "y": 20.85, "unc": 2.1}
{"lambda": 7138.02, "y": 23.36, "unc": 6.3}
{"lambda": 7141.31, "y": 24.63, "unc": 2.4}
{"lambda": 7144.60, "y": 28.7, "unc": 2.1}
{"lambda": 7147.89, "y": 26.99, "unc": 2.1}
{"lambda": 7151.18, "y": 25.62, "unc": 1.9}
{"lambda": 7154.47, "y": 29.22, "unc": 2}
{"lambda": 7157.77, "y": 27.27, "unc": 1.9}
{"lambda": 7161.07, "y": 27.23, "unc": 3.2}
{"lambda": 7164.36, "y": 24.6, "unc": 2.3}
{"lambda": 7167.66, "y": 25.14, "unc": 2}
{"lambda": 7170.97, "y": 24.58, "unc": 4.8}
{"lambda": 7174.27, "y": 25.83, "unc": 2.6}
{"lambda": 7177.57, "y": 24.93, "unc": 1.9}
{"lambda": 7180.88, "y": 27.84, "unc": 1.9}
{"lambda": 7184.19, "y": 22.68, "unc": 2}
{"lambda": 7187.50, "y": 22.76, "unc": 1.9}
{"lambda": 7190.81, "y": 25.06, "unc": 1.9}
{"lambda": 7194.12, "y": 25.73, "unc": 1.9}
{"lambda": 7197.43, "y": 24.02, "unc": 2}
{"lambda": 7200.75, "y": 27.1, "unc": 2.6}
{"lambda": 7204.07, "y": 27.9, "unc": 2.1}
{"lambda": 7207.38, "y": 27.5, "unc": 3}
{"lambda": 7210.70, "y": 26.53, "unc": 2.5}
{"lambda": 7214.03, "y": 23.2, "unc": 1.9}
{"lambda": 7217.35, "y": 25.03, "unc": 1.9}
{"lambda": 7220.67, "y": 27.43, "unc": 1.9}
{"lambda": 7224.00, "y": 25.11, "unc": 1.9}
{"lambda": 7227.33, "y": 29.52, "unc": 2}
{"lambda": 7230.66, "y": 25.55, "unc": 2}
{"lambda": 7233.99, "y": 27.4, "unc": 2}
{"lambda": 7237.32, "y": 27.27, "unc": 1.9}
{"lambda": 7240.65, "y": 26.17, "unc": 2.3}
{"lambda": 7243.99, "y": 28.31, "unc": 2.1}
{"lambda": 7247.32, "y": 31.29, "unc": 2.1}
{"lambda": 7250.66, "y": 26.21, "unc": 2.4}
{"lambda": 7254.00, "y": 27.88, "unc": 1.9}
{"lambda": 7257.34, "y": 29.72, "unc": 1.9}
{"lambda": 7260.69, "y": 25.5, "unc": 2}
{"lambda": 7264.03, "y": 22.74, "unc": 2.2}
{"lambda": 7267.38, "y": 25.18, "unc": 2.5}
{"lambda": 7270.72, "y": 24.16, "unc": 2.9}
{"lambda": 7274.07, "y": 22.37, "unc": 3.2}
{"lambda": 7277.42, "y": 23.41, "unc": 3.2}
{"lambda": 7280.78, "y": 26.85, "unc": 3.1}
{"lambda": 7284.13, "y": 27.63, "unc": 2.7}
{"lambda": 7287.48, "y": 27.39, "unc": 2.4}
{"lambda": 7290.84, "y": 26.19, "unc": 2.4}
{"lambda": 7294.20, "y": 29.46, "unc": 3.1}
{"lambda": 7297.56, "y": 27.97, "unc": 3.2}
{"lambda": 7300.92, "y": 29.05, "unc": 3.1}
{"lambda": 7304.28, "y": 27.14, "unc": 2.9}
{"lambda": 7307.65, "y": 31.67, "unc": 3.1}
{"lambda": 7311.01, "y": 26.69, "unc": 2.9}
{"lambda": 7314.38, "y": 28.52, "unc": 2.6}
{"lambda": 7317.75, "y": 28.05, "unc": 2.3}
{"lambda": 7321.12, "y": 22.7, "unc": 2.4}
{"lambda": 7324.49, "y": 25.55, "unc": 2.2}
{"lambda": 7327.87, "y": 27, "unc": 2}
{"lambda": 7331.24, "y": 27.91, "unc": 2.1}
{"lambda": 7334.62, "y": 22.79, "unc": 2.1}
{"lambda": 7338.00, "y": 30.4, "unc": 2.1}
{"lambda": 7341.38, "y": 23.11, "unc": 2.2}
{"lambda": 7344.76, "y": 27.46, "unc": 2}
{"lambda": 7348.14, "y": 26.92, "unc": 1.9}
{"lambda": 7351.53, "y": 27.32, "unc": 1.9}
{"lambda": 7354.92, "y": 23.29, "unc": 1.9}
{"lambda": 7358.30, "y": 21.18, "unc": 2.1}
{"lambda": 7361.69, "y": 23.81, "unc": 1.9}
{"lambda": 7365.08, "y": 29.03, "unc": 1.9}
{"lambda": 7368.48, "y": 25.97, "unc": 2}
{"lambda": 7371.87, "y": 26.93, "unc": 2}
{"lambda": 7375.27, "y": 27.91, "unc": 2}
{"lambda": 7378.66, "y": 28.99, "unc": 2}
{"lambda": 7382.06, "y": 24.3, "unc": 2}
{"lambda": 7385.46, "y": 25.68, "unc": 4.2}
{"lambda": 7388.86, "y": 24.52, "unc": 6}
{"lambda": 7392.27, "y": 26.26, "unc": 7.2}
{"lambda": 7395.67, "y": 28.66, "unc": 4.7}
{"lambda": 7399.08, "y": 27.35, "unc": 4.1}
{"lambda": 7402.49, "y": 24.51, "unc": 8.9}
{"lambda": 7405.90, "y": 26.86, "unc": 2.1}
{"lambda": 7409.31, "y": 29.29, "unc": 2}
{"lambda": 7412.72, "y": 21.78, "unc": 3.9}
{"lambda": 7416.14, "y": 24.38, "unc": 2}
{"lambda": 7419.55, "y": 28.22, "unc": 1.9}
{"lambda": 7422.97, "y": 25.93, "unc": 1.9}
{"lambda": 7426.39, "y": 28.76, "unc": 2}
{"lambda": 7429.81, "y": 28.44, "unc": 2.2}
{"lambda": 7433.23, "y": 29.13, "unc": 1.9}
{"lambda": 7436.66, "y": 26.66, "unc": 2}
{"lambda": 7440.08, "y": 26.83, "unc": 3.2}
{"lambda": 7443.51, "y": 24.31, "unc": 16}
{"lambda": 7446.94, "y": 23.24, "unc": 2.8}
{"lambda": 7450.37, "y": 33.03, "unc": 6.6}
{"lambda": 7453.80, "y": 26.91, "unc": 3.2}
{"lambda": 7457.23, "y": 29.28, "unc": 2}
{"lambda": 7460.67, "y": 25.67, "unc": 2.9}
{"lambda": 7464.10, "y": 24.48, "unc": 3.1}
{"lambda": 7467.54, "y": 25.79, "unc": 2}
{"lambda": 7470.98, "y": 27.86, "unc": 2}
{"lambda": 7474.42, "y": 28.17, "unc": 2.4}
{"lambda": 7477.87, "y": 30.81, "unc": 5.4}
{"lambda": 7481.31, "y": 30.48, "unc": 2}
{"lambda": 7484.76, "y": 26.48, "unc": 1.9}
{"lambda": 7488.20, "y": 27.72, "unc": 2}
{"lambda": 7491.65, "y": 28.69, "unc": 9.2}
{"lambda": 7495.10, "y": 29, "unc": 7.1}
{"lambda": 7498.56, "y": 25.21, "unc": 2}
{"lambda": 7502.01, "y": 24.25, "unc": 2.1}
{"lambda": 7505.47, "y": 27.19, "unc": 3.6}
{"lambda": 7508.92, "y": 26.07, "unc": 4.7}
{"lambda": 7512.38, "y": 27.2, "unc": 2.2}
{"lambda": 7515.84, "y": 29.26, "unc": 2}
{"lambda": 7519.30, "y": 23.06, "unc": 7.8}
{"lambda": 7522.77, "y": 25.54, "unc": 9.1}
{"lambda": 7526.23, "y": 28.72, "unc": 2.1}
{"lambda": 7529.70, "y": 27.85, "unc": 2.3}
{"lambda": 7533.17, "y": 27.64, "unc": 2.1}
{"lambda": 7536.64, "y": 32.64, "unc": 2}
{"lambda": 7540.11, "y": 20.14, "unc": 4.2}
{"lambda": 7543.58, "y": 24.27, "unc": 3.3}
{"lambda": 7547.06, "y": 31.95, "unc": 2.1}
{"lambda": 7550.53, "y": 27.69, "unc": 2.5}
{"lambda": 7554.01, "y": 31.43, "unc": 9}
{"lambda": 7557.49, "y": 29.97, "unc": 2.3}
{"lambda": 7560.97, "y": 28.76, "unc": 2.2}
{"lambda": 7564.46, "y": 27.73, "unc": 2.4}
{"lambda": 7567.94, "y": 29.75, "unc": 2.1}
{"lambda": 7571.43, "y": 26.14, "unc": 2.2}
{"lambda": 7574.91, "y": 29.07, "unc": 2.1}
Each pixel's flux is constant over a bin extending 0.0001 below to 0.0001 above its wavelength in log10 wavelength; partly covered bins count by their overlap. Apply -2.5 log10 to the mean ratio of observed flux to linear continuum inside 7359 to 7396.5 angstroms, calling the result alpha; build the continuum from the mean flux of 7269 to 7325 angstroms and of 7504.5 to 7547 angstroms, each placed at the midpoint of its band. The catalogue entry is 0.018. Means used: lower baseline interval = 26.8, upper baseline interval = 26.8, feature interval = 26.4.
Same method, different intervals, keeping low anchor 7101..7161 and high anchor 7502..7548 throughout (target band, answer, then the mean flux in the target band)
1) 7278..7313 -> -0.058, 27.9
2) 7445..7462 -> -0.036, 27.6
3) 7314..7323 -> 0.015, 26.1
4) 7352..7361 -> 0.150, 23.1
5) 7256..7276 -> 0.064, 24.8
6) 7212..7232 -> 0.013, 26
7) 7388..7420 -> 0.020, 26.1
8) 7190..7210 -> -0.002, 26.3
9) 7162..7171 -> 0.050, 25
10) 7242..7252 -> -0.090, 28.6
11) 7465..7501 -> -0.043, 27.9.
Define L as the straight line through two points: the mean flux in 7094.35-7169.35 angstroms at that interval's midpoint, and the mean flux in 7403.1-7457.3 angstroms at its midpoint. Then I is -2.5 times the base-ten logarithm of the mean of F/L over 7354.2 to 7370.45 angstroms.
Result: 0.081 mag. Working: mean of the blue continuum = 25.9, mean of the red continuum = 27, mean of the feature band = 24.8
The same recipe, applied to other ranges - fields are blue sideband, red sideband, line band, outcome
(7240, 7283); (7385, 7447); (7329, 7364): 0.034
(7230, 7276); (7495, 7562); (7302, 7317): -0.075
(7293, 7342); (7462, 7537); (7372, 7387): 0.022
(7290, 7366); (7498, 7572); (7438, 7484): -0.011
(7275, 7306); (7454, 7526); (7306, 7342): 0.010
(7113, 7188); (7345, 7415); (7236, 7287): -0.019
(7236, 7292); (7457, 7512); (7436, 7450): 0.049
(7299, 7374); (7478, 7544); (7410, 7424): 0.059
